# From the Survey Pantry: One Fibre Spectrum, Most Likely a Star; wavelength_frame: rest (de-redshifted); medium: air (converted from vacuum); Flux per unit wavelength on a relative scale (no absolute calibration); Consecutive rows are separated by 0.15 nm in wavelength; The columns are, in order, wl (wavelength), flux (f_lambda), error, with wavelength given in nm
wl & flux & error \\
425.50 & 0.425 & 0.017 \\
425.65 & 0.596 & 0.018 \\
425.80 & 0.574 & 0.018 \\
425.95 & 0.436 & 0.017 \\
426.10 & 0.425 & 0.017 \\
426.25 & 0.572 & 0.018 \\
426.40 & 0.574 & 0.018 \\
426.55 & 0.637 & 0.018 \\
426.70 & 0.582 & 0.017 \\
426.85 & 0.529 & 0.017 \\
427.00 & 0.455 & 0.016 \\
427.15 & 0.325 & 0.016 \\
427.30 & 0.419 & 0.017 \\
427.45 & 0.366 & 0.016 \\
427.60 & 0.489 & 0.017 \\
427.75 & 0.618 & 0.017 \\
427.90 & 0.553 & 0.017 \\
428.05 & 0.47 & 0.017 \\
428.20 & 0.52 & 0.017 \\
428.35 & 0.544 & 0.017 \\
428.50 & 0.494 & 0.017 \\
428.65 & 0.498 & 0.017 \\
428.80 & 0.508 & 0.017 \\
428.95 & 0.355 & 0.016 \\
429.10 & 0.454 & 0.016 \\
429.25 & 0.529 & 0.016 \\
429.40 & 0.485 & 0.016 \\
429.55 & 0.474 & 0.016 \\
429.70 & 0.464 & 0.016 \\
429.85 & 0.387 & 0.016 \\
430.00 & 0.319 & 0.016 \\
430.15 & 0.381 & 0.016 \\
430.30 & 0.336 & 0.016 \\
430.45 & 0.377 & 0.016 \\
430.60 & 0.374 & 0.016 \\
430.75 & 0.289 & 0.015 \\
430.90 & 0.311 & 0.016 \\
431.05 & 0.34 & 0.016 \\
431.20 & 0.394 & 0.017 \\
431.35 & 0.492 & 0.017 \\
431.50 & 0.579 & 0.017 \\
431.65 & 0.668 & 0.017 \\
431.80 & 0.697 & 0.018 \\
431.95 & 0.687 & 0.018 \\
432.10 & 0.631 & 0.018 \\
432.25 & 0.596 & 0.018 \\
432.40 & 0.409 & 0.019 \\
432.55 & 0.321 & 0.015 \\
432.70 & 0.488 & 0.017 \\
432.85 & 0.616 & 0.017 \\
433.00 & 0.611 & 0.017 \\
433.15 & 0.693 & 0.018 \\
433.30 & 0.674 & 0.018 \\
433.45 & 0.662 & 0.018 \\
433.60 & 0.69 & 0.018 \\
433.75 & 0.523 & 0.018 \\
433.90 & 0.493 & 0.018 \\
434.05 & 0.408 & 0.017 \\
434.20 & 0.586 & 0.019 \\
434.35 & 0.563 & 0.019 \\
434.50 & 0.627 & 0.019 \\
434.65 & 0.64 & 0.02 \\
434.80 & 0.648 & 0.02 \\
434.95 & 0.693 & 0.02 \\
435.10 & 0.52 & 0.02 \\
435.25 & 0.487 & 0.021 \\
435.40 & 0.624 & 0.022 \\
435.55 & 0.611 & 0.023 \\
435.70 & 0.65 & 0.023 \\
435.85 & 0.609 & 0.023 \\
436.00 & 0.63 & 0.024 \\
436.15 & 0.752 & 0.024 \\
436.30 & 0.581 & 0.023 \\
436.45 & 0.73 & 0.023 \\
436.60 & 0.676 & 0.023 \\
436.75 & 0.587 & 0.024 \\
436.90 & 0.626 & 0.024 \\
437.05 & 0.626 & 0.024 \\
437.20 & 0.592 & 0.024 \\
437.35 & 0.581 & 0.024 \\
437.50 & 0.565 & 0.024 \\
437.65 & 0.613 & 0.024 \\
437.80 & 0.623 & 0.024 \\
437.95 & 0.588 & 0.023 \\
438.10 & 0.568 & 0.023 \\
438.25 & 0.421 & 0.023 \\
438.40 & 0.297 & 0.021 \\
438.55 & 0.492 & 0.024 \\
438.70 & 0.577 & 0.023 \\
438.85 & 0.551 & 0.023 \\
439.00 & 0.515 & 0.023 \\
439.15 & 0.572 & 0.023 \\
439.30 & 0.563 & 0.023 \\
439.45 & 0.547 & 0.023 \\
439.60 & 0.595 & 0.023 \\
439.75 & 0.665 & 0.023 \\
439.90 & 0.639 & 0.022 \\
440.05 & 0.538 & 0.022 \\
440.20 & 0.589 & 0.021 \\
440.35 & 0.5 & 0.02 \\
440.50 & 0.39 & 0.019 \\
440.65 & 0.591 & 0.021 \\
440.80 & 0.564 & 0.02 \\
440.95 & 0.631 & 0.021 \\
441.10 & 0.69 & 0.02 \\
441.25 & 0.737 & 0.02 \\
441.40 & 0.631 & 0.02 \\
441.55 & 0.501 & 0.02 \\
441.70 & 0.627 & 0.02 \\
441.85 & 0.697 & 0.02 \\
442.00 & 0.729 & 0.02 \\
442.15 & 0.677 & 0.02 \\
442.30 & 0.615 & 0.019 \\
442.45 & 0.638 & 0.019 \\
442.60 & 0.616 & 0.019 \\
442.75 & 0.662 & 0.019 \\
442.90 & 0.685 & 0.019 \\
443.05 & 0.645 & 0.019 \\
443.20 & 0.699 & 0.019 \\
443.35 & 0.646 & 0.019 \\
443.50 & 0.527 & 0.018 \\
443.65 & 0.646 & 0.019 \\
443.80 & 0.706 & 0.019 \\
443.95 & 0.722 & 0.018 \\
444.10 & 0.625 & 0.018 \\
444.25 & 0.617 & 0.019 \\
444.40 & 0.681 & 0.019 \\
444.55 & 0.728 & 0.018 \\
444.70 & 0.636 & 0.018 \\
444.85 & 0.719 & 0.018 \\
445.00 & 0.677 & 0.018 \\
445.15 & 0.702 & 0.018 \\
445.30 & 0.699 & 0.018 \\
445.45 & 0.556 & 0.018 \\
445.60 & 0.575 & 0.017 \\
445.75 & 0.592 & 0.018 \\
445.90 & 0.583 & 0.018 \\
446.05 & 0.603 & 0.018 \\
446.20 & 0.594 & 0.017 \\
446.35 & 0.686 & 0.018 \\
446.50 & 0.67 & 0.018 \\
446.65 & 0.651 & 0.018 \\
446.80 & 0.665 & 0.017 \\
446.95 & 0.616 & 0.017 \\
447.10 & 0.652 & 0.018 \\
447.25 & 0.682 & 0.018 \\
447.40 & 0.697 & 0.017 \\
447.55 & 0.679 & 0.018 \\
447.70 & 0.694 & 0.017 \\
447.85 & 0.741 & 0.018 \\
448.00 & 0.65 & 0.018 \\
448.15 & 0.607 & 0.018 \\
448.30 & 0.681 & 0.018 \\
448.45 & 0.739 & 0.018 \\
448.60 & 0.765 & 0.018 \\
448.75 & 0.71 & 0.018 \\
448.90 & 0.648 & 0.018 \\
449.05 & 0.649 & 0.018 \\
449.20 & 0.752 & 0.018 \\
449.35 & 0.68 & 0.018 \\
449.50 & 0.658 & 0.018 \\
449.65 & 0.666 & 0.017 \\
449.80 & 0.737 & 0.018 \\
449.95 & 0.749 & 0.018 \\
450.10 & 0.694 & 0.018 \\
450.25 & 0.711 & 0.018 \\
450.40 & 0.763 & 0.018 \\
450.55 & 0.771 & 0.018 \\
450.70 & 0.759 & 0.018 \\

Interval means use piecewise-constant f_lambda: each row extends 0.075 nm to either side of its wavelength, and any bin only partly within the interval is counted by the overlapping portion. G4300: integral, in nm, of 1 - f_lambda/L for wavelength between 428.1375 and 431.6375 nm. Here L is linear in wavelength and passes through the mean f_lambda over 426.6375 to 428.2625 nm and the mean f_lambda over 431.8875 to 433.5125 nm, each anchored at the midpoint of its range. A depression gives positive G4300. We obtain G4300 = 0.608 nm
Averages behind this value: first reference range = 0.483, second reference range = 0.579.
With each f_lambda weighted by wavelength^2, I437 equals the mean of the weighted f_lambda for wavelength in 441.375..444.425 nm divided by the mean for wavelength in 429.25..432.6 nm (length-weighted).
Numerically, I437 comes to 1.5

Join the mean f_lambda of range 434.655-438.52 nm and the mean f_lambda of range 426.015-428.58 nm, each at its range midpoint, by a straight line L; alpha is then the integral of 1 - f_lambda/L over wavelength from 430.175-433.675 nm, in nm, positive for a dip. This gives 0.22 nm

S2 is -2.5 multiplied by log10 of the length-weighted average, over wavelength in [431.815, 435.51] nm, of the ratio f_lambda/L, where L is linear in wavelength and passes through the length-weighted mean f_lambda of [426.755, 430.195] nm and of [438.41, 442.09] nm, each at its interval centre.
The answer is -0.13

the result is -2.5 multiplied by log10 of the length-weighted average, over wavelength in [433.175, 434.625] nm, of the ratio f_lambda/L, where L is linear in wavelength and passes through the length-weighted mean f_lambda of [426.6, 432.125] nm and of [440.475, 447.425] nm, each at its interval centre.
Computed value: -0.12 mag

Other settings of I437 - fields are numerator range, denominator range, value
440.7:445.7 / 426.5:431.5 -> 1.55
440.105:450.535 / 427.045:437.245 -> 1.31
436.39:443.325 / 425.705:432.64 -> 1.31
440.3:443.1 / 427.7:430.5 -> 1.43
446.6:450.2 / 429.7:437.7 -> 1.33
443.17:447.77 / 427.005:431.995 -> 1.53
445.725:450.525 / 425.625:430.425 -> 1.56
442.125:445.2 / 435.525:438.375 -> 1.12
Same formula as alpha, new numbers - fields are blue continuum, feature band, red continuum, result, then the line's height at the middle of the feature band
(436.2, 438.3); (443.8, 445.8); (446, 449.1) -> -0.02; 0.653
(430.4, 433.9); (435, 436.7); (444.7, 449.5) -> -0.19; 0.561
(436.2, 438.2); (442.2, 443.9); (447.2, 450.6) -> 0.03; 0.656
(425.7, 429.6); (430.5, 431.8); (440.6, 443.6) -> 0.21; 0.531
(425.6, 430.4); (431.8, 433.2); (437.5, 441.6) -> -0.15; 0.512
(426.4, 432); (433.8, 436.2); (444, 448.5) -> -0.27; 0.534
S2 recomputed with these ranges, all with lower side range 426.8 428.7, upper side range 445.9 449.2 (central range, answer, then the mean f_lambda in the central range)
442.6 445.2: -0.048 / 0.664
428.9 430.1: 0.151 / 0.434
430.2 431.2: 0.431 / 0.343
